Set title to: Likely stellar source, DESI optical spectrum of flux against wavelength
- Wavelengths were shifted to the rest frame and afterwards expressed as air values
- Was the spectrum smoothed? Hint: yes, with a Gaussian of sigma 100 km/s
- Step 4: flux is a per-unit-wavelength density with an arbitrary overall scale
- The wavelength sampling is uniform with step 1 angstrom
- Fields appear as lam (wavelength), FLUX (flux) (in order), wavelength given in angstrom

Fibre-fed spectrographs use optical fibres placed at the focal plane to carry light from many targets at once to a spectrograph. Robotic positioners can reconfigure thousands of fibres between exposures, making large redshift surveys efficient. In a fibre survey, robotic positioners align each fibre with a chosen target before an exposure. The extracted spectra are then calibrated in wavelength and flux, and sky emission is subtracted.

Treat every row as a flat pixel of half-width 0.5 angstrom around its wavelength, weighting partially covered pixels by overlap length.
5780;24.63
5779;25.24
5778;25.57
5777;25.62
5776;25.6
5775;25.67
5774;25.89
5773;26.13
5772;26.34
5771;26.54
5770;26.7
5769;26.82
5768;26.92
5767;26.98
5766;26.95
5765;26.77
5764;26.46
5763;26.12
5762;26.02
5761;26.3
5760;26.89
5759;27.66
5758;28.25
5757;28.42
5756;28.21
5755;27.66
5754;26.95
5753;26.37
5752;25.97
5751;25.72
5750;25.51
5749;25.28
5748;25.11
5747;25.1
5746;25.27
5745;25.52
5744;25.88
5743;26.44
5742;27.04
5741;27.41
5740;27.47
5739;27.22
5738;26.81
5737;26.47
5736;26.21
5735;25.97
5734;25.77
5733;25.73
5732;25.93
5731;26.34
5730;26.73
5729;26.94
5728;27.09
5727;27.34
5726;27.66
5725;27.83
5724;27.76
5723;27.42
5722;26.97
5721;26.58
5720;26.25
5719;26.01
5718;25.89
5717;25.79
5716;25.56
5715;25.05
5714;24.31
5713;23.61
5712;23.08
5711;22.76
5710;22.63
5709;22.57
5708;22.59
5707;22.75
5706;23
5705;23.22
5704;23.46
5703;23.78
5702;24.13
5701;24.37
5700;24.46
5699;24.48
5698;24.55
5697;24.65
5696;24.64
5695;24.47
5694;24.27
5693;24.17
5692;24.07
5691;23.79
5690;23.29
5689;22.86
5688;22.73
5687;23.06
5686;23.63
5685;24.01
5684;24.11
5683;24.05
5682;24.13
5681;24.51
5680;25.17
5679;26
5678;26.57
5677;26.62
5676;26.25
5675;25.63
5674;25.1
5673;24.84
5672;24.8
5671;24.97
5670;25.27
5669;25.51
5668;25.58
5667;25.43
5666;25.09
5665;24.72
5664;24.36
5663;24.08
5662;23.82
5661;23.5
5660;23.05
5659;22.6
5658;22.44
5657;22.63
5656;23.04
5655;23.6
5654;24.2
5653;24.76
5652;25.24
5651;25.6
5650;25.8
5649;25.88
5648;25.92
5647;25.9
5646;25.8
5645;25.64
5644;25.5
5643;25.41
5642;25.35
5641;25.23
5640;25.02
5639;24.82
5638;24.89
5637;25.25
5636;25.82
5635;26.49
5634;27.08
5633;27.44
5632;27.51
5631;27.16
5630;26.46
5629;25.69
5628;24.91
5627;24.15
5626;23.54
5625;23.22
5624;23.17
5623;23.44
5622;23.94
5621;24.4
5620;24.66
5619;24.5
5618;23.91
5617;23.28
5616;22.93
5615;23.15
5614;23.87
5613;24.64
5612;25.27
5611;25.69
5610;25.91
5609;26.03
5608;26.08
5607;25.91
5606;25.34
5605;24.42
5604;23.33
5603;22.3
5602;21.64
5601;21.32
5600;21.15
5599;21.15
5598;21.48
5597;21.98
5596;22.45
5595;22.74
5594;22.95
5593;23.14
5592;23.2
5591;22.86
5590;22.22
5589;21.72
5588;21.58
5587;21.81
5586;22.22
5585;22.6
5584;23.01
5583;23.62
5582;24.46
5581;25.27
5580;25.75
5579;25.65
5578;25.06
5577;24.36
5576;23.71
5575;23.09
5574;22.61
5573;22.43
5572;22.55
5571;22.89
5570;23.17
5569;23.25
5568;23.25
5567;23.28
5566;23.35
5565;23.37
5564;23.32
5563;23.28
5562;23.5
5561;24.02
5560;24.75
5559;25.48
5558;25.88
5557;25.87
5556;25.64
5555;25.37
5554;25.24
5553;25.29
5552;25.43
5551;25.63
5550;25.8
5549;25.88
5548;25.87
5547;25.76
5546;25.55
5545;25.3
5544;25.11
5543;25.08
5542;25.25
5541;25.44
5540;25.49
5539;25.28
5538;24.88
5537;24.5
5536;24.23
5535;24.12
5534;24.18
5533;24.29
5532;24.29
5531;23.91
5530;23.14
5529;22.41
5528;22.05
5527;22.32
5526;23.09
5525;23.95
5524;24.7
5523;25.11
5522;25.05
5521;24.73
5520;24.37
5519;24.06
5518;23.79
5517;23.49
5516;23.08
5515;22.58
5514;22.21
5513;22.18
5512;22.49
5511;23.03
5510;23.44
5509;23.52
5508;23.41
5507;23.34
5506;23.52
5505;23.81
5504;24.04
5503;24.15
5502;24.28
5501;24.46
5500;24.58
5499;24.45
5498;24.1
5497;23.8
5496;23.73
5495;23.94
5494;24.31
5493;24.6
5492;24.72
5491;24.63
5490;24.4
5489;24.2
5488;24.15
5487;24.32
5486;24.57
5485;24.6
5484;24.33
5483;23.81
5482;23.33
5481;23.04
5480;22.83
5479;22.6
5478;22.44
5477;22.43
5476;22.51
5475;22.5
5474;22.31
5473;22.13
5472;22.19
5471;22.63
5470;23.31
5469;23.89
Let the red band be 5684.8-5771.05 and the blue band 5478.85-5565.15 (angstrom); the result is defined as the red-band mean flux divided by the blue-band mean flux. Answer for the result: 1.1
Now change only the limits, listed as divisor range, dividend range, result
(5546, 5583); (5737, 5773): 1.09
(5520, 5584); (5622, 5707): 1.01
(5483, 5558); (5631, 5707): 1.02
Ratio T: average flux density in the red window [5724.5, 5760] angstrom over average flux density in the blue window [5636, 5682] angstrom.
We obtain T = 1.1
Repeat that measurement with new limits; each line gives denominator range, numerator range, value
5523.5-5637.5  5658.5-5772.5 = 1.05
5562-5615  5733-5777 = 1.13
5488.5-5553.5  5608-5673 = 1.03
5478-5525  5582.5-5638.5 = 1.00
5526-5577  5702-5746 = 1.05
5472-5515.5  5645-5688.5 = 1.05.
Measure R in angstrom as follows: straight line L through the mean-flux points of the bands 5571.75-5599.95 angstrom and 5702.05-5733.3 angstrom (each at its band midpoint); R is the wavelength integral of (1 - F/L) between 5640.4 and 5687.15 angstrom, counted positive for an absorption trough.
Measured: -0.89 angstrom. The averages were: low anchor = 23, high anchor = 25.2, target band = 24.8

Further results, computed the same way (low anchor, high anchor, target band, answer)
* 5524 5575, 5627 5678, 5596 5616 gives 0.90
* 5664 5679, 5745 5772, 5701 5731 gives 1.01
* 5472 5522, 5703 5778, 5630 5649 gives -0.70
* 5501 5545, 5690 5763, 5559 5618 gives 2.40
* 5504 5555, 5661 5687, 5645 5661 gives 0.24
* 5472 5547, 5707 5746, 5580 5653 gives 1.69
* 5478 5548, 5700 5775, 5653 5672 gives 0.86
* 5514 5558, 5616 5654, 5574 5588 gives 0.60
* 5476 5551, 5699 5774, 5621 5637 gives -0.19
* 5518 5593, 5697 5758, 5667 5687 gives 0.12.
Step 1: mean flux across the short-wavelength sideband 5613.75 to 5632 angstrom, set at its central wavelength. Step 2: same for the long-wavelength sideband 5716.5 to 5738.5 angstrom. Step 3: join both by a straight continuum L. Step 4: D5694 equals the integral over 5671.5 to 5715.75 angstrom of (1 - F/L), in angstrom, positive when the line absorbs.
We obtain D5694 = 2.9 angstrom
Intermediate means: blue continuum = 24.3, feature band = 24.1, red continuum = 26.6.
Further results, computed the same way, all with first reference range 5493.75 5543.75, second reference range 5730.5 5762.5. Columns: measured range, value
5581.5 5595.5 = 1.1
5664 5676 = 0.2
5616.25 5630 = 0.5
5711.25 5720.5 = 0.4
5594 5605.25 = 1.2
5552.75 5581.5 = 0.4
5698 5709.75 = 1.1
